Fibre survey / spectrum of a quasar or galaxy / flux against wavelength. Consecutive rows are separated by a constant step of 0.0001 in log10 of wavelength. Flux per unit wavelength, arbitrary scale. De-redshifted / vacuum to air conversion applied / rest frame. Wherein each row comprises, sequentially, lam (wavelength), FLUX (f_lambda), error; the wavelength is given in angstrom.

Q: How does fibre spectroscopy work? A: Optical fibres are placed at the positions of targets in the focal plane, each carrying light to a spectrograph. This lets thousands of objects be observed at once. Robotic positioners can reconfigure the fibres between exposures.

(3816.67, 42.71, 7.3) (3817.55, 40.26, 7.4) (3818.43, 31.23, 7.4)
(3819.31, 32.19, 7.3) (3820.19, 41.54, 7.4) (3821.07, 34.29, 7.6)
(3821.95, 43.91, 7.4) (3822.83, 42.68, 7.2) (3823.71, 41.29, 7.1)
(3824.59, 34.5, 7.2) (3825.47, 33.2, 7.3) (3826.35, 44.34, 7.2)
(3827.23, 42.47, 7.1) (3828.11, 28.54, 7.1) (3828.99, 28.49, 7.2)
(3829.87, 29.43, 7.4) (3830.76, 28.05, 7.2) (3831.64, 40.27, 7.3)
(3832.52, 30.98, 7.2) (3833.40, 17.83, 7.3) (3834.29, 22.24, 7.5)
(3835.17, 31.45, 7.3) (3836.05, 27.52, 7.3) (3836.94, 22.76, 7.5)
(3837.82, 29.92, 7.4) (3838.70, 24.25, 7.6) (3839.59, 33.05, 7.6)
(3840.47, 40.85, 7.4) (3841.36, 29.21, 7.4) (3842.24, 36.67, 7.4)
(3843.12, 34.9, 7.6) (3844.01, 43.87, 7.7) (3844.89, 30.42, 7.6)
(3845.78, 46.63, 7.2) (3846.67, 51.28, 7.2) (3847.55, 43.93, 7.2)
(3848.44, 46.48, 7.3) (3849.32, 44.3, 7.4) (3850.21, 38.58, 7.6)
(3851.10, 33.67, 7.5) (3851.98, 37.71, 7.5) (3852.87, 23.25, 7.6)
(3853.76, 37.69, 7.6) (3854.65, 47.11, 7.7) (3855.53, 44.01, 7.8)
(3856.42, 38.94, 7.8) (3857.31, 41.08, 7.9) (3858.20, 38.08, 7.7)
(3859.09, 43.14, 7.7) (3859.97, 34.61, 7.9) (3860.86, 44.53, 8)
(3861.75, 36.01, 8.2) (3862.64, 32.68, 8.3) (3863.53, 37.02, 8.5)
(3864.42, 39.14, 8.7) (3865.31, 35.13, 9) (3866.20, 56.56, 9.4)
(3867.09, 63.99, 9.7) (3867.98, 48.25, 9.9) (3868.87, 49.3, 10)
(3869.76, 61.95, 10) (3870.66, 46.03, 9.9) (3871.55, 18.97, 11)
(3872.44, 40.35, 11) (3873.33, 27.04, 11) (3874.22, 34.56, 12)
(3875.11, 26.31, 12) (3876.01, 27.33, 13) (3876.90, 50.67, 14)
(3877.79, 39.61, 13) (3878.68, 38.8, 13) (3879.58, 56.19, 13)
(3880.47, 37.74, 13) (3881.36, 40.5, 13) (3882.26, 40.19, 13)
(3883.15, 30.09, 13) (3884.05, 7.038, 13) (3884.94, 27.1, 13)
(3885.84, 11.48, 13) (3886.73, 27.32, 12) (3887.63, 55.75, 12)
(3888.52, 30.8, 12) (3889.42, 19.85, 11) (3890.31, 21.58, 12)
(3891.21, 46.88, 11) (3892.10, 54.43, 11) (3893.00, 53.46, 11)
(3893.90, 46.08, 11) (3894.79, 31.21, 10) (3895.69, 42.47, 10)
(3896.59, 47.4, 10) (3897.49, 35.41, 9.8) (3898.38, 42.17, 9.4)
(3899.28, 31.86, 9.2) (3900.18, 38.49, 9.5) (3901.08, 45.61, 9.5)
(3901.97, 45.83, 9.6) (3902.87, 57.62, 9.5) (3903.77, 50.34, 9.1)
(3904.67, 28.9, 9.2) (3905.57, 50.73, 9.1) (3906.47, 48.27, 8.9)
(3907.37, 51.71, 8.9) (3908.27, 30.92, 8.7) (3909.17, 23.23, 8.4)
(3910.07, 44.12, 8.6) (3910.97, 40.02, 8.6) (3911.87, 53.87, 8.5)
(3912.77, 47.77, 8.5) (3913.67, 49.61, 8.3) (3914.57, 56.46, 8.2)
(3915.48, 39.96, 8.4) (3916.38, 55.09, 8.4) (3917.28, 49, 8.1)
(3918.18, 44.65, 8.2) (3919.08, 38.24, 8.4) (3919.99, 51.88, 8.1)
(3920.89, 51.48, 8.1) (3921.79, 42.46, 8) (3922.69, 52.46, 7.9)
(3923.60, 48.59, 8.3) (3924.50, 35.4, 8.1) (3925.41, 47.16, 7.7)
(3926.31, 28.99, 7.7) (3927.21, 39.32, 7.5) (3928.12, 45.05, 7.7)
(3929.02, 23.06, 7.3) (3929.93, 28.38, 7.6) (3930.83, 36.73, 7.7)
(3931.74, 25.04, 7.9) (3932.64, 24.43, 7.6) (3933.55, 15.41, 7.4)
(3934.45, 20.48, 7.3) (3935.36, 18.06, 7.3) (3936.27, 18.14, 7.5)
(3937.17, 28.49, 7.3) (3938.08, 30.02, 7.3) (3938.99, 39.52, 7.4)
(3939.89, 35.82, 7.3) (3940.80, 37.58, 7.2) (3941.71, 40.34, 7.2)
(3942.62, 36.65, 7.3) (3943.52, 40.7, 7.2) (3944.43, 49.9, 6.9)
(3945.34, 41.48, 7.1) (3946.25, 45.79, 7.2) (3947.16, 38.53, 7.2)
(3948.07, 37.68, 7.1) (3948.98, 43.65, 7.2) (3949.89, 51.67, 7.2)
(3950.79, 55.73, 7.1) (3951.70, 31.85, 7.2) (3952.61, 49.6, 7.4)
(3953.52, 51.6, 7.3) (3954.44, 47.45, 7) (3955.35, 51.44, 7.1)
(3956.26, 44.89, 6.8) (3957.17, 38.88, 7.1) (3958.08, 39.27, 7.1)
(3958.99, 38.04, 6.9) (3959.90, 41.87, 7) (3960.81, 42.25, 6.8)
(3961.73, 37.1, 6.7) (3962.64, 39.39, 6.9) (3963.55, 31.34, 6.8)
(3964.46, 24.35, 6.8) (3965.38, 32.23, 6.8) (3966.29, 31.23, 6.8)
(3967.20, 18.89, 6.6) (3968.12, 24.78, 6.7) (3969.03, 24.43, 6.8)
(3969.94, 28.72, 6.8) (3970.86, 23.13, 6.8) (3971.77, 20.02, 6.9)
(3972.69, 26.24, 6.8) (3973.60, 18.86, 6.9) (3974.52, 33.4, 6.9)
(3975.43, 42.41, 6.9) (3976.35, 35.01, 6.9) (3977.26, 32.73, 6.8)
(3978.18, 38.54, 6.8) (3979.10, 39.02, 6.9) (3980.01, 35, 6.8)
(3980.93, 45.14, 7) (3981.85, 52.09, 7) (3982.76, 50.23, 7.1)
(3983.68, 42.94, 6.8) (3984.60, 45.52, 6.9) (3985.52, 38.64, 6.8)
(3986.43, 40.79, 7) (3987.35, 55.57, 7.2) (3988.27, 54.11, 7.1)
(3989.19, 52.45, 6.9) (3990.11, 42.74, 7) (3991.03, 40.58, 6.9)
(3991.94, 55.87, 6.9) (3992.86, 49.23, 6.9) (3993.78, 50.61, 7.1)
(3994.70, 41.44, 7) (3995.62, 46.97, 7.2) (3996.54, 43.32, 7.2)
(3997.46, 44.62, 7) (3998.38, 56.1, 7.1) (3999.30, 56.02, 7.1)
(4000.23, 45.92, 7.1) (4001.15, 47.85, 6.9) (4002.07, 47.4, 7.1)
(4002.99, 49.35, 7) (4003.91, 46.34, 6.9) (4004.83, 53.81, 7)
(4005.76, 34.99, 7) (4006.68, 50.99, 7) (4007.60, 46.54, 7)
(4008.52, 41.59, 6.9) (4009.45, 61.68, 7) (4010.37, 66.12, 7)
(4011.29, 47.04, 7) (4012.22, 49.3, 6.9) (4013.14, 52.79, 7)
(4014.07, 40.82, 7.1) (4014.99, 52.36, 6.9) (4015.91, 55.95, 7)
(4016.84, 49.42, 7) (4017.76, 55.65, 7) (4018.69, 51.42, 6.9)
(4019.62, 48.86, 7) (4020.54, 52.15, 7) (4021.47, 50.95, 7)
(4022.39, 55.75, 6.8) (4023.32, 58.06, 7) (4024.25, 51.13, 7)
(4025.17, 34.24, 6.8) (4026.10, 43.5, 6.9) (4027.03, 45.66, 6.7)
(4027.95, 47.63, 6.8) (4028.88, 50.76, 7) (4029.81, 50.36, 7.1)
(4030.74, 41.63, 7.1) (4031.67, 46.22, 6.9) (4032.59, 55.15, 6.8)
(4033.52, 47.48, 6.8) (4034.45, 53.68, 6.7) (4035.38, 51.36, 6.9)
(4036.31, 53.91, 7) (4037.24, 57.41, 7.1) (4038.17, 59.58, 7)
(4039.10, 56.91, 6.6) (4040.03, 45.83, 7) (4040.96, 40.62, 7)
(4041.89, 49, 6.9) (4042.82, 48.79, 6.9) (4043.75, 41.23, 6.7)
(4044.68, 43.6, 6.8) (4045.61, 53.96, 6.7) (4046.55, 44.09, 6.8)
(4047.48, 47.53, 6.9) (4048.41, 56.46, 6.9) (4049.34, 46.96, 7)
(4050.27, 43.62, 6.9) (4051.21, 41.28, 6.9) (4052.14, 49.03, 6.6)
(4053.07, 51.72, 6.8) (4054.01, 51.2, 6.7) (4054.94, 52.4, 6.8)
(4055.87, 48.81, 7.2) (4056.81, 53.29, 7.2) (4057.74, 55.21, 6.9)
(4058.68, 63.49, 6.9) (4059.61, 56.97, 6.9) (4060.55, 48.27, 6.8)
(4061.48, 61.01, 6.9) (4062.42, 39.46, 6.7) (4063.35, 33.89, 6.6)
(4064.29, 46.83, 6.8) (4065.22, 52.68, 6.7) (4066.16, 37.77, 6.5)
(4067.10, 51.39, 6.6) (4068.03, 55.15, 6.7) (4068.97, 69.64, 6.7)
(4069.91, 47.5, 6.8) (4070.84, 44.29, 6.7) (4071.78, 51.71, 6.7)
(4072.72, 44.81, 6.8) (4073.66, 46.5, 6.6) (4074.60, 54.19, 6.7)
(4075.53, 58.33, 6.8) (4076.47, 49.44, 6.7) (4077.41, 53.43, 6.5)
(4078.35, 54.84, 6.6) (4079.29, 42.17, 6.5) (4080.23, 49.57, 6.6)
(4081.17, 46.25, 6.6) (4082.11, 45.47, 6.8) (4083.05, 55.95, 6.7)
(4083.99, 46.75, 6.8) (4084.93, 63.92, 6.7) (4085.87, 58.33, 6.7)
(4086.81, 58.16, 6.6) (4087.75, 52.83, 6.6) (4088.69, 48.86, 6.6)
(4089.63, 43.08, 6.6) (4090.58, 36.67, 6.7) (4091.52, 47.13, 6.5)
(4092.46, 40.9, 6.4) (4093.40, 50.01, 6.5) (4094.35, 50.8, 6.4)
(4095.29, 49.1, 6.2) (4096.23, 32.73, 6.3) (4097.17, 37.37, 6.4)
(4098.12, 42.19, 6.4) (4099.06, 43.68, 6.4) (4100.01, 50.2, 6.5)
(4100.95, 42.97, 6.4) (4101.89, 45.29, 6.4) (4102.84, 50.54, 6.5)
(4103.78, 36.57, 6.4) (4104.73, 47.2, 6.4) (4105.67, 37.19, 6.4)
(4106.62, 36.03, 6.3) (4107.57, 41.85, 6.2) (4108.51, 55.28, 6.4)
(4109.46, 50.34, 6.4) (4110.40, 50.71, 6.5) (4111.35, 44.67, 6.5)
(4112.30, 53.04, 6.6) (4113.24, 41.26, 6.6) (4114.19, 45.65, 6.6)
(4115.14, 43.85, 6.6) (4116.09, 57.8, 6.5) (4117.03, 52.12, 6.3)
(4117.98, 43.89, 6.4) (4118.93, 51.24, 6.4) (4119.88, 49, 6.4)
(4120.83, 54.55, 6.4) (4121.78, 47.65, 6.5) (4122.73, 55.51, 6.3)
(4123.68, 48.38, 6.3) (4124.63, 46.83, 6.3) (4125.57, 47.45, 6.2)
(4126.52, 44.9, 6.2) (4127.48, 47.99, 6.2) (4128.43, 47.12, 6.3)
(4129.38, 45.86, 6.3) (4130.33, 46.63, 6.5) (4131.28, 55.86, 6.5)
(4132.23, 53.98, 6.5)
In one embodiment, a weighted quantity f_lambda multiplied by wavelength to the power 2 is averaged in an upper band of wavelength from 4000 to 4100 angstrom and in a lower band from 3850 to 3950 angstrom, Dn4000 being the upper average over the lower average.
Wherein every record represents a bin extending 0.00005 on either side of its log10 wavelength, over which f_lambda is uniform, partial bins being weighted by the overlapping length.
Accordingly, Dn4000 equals 1.4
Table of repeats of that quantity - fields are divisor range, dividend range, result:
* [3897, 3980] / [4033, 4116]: 1.36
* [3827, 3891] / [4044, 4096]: 1.53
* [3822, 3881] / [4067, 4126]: 1.45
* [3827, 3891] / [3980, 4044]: 1.47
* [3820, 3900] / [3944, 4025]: 1.25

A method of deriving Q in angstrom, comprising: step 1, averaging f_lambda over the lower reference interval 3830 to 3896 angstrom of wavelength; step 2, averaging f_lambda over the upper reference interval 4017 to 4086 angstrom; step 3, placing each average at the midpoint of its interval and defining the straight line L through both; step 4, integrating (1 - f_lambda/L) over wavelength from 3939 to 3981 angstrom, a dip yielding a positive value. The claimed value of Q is 6.24 angstrom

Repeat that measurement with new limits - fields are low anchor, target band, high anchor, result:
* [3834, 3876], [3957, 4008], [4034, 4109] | 4.6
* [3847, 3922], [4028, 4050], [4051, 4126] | -1.3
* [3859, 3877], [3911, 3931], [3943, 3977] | -2.8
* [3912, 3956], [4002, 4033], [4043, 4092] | -2.3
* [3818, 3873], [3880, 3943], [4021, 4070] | 5.2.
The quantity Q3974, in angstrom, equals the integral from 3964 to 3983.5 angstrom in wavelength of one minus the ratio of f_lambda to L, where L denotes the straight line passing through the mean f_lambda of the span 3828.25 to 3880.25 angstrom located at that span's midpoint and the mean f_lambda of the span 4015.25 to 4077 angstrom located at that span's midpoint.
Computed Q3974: 5.6 angstrom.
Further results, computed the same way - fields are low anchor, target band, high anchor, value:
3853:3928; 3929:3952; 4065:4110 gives 4.4 angstrom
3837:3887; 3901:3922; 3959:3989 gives -5.0 angstrom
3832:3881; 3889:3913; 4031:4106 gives -0.8 angstrom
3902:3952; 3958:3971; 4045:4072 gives 3.4 angstrom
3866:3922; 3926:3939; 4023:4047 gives 4.7 angstrom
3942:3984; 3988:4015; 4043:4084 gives -4.1 angstrom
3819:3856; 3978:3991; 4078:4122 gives -0.9 angstrom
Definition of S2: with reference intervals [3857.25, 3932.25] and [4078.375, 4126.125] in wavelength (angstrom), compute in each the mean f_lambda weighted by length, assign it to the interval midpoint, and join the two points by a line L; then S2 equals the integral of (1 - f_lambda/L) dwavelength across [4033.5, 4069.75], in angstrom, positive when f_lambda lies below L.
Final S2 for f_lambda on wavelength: -3.6 angstrom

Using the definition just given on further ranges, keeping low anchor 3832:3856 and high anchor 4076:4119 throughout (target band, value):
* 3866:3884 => -2.00 angstrom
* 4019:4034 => -1.65 angstrom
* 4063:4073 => -0.66 angstrom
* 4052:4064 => -1.51 angstrom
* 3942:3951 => -0.82 angstrom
